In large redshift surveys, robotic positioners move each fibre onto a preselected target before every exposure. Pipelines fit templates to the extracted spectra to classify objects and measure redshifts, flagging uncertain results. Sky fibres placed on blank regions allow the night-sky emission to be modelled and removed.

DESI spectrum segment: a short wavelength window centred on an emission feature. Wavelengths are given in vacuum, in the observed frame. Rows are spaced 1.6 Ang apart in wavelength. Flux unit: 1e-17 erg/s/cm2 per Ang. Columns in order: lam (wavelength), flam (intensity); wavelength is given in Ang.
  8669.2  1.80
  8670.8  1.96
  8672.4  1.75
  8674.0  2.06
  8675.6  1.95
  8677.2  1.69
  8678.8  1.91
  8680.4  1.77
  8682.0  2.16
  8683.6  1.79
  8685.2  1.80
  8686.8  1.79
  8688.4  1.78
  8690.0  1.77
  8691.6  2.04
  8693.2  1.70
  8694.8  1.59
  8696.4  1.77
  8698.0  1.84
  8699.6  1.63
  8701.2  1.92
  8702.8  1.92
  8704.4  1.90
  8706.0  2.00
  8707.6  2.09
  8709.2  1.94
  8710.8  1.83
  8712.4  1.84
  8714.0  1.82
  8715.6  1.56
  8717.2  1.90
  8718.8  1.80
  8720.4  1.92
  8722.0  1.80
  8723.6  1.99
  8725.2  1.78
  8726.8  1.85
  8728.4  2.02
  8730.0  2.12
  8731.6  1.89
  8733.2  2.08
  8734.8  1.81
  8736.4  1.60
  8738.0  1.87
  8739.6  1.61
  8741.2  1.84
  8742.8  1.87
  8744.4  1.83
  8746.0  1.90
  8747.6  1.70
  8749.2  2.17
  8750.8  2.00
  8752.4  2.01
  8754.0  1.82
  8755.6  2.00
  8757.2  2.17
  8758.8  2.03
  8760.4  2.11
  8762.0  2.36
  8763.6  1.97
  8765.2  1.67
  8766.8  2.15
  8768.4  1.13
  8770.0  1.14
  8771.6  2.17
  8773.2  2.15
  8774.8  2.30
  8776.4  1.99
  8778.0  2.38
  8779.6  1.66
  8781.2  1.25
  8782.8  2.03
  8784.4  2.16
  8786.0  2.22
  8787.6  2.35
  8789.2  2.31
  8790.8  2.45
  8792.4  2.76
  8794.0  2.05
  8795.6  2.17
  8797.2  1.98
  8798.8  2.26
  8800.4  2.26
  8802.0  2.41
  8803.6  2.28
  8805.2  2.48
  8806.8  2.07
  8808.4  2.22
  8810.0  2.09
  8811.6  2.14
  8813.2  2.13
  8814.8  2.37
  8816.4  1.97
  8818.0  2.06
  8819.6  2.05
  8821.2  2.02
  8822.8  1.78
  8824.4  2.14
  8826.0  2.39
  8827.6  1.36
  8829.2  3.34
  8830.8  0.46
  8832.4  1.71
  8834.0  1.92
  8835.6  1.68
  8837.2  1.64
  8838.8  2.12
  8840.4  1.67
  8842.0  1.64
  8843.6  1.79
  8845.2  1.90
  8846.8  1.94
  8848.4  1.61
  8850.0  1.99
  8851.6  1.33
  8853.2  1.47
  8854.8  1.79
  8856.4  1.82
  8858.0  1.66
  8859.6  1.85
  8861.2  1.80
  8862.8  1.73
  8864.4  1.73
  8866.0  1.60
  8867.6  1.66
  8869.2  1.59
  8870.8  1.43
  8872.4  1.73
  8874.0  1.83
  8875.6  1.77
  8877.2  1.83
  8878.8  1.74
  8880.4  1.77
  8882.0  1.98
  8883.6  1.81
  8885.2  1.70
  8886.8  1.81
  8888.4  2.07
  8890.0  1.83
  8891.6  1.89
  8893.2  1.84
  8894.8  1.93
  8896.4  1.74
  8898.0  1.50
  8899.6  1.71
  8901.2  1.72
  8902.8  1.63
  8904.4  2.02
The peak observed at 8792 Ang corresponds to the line Hbeta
